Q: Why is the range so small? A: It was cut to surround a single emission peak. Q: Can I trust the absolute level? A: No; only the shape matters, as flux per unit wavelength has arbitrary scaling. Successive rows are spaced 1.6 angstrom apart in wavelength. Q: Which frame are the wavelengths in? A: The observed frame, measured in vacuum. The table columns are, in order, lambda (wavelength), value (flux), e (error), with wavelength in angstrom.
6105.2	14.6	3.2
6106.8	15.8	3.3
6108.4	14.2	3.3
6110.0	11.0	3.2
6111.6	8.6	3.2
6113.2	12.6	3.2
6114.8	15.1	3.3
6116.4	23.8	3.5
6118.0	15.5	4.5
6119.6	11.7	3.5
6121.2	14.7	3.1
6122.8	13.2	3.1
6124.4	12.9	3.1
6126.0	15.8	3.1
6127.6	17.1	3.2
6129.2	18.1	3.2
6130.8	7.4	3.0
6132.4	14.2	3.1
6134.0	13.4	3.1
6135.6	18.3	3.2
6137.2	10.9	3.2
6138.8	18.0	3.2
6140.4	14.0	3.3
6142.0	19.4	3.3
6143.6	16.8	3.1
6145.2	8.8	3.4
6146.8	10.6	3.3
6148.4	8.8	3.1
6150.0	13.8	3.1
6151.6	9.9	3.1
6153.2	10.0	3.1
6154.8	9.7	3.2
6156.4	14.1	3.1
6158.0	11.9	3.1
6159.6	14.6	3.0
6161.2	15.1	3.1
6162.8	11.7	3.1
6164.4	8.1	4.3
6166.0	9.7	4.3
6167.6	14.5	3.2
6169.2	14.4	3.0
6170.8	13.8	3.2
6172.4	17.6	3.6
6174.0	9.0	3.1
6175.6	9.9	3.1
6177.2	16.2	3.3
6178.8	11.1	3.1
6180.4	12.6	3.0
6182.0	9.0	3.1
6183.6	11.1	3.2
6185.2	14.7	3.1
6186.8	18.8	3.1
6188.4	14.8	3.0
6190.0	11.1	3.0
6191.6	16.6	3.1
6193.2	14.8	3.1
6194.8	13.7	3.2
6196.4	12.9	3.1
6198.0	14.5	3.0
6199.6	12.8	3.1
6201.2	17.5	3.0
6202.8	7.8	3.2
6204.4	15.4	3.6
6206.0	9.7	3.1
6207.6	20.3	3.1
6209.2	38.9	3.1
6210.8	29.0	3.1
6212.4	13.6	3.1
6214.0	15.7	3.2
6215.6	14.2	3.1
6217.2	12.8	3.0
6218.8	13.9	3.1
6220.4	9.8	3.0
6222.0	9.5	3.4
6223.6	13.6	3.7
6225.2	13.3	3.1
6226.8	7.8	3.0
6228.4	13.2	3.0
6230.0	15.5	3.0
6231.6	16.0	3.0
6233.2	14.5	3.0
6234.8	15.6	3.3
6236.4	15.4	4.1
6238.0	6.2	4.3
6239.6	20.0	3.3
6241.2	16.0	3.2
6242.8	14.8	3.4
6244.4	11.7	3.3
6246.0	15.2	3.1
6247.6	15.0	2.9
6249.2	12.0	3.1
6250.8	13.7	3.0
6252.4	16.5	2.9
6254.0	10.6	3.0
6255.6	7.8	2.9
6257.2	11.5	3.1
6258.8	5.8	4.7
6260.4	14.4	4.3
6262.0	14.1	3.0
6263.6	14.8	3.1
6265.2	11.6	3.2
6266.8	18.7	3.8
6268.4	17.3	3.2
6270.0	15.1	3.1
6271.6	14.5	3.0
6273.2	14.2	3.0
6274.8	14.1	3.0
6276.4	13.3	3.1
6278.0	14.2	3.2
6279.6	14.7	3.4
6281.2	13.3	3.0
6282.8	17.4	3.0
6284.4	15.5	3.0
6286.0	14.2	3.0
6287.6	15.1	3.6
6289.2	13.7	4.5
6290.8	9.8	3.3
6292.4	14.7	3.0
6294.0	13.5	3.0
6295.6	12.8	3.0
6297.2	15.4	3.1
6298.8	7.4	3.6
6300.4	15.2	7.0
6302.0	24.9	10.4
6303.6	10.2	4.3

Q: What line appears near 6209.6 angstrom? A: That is Hgamma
